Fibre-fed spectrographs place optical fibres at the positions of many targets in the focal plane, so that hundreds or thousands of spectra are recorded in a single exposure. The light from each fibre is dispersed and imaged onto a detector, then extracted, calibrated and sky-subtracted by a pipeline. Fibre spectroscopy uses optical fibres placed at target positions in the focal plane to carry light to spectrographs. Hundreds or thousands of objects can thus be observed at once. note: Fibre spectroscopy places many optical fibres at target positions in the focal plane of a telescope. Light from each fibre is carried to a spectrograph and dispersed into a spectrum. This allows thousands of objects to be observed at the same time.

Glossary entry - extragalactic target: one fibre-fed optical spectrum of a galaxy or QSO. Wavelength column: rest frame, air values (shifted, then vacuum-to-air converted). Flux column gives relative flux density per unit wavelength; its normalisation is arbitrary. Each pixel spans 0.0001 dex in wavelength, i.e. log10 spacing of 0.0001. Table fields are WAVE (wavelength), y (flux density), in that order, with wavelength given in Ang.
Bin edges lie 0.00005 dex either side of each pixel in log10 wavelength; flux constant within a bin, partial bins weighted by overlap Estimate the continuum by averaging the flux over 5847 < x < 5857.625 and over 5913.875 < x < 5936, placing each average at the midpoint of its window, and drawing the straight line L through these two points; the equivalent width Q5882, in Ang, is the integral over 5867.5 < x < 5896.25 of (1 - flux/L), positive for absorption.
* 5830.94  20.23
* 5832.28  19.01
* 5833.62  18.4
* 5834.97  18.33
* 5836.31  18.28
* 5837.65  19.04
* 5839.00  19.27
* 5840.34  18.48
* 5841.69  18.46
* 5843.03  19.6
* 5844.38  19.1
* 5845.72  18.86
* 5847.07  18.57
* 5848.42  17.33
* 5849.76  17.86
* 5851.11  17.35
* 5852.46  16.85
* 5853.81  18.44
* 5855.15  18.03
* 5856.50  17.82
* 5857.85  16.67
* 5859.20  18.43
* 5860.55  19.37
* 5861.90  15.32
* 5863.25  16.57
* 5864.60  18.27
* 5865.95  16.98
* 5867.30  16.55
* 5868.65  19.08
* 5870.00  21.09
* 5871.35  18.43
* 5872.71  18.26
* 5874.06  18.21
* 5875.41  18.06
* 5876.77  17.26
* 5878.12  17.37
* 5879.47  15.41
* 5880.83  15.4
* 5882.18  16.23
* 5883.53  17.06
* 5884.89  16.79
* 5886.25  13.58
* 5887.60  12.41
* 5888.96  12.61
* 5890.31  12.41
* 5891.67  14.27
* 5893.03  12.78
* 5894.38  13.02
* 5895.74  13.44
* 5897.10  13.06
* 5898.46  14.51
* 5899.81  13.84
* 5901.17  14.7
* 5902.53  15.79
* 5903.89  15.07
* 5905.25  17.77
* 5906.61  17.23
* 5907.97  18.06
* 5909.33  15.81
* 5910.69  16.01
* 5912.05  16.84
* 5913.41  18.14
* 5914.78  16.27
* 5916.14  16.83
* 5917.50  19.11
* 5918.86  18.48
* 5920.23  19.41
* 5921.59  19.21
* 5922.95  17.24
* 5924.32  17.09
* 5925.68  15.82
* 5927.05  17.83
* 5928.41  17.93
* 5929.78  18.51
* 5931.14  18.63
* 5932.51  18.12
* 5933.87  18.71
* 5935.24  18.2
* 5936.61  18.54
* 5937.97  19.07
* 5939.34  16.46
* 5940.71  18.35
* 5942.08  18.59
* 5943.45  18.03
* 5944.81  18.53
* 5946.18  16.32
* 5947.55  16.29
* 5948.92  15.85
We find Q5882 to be 3.1 Ang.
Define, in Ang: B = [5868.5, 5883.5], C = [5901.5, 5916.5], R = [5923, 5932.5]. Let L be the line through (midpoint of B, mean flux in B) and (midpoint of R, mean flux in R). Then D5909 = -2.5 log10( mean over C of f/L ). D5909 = 0.06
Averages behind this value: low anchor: 17.6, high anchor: 17.6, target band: 16.7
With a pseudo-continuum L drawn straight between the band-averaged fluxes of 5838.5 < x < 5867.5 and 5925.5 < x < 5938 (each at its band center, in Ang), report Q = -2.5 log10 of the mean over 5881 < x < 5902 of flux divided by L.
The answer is 0.27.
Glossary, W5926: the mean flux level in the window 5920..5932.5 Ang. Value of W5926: 17.9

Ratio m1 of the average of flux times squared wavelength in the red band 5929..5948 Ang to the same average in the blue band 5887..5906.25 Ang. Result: 1.30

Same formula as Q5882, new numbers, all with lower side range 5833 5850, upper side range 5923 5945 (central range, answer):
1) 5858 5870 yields 0.5 Ang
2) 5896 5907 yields 1.9 Ang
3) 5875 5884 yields 0.8 Ang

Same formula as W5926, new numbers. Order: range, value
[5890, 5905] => 14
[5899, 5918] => 16.5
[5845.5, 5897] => 16.6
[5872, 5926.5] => 16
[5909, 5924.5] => 17.6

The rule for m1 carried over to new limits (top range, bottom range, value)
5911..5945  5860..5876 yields 1.02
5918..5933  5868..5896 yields 1.15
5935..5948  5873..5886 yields 1.09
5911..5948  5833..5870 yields 1.01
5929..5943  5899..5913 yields 1.15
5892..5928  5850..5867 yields 0.95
